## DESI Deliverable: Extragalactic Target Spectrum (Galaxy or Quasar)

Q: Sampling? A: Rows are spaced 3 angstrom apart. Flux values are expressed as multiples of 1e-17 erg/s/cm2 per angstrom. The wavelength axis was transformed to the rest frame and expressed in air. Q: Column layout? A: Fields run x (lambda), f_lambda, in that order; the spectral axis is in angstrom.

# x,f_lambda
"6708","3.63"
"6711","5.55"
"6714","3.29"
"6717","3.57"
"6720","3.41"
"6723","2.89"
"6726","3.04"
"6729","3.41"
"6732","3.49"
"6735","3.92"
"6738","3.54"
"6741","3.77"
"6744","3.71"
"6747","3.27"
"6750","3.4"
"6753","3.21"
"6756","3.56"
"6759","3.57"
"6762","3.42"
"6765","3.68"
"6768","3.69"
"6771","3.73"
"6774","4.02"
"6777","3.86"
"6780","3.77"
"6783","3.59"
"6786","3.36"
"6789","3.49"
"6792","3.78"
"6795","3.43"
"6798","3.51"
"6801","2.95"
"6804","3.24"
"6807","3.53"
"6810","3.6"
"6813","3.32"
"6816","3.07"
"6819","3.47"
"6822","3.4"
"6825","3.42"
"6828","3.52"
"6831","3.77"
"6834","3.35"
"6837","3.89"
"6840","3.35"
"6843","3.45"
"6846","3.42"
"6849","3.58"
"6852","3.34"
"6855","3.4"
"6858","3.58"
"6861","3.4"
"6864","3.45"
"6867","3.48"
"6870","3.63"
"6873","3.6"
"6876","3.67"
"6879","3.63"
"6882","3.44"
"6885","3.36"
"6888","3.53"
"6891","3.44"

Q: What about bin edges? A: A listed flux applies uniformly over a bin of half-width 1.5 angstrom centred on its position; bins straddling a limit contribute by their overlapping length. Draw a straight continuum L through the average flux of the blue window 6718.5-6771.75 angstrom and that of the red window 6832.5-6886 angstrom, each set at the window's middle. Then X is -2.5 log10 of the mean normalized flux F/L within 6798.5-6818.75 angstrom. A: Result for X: 0.06 mag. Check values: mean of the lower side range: 3.48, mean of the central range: 3.31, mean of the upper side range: 3.5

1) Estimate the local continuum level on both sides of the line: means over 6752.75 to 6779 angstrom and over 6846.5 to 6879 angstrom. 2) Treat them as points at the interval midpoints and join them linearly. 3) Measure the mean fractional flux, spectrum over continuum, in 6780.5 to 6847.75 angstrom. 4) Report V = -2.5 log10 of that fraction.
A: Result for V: 0.04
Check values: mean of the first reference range 3.66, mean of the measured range 3.46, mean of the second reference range 3.52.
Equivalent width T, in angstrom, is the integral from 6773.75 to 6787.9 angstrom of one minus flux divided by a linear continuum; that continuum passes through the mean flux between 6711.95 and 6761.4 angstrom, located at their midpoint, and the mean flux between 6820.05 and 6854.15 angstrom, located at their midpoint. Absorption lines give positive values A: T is -0.8 angstrom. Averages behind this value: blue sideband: 3.46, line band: 3.69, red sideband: 3.5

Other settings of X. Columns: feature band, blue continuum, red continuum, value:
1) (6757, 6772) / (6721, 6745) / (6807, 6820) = -0.06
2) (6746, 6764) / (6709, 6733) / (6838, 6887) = 0.05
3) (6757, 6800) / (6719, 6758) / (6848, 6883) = -0.05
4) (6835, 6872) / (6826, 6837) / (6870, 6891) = 0.02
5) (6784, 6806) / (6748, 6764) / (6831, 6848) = 0.02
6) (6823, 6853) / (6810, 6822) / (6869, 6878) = -0.02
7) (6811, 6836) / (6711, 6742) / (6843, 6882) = 0.03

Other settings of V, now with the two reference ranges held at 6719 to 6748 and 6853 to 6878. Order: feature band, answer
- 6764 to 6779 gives -0.098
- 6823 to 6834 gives -0.009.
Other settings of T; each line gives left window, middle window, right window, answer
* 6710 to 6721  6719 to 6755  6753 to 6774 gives 3.3 angstrom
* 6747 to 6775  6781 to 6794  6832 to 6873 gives -0.1 angstrom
